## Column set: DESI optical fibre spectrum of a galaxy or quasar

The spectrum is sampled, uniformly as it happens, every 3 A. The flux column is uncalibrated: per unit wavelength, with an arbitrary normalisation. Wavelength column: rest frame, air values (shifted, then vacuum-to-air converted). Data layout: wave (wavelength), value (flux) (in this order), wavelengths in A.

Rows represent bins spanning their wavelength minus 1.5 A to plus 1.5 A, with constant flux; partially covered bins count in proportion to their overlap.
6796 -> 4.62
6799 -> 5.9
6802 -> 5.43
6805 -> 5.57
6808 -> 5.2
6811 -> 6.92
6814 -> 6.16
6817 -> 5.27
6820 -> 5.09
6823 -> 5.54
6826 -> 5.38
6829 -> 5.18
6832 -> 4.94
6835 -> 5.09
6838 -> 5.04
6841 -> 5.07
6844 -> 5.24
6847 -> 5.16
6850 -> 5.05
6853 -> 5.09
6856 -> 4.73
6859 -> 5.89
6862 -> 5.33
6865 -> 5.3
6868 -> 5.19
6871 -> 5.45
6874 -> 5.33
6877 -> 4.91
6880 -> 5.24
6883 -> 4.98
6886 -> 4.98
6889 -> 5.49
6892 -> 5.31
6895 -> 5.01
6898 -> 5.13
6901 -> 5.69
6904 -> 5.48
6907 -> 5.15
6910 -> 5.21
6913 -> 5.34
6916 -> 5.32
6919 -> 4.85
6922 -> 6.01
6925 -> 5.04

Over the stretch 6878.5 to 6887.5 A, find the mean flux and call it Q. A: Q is 5.07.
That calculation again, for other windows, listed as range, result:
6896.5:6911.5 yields 5.33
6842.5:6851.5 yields 5.15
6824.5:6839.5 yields 5.13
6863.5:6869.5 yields 5.25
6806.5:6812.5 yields 6.06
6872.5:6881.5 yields 5.16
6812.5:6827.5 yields 5.49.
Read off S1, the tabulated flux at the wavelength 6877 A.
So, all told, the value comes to 4.91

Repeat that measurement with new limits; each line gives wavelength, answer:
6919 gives 4.85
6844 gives 5.24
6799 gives 5.9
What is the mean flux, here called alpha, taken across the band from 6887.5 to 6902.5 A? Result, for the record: 5.33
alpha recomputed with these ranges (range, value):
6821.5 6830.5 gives 5.37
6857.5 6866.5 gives 5.51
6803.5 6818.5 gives 5.82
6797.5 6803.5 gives 5.67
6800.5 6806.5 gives 5.5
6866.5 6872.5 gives 5.32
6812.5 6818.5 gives 5.71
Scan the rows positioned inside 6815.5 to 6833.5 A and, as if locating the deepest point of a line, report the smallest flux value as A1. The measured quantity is 4.94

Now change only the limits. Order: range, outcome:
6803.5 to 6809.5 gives 5.2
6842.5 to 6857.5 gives 4.73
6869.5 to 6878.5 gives 4.91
